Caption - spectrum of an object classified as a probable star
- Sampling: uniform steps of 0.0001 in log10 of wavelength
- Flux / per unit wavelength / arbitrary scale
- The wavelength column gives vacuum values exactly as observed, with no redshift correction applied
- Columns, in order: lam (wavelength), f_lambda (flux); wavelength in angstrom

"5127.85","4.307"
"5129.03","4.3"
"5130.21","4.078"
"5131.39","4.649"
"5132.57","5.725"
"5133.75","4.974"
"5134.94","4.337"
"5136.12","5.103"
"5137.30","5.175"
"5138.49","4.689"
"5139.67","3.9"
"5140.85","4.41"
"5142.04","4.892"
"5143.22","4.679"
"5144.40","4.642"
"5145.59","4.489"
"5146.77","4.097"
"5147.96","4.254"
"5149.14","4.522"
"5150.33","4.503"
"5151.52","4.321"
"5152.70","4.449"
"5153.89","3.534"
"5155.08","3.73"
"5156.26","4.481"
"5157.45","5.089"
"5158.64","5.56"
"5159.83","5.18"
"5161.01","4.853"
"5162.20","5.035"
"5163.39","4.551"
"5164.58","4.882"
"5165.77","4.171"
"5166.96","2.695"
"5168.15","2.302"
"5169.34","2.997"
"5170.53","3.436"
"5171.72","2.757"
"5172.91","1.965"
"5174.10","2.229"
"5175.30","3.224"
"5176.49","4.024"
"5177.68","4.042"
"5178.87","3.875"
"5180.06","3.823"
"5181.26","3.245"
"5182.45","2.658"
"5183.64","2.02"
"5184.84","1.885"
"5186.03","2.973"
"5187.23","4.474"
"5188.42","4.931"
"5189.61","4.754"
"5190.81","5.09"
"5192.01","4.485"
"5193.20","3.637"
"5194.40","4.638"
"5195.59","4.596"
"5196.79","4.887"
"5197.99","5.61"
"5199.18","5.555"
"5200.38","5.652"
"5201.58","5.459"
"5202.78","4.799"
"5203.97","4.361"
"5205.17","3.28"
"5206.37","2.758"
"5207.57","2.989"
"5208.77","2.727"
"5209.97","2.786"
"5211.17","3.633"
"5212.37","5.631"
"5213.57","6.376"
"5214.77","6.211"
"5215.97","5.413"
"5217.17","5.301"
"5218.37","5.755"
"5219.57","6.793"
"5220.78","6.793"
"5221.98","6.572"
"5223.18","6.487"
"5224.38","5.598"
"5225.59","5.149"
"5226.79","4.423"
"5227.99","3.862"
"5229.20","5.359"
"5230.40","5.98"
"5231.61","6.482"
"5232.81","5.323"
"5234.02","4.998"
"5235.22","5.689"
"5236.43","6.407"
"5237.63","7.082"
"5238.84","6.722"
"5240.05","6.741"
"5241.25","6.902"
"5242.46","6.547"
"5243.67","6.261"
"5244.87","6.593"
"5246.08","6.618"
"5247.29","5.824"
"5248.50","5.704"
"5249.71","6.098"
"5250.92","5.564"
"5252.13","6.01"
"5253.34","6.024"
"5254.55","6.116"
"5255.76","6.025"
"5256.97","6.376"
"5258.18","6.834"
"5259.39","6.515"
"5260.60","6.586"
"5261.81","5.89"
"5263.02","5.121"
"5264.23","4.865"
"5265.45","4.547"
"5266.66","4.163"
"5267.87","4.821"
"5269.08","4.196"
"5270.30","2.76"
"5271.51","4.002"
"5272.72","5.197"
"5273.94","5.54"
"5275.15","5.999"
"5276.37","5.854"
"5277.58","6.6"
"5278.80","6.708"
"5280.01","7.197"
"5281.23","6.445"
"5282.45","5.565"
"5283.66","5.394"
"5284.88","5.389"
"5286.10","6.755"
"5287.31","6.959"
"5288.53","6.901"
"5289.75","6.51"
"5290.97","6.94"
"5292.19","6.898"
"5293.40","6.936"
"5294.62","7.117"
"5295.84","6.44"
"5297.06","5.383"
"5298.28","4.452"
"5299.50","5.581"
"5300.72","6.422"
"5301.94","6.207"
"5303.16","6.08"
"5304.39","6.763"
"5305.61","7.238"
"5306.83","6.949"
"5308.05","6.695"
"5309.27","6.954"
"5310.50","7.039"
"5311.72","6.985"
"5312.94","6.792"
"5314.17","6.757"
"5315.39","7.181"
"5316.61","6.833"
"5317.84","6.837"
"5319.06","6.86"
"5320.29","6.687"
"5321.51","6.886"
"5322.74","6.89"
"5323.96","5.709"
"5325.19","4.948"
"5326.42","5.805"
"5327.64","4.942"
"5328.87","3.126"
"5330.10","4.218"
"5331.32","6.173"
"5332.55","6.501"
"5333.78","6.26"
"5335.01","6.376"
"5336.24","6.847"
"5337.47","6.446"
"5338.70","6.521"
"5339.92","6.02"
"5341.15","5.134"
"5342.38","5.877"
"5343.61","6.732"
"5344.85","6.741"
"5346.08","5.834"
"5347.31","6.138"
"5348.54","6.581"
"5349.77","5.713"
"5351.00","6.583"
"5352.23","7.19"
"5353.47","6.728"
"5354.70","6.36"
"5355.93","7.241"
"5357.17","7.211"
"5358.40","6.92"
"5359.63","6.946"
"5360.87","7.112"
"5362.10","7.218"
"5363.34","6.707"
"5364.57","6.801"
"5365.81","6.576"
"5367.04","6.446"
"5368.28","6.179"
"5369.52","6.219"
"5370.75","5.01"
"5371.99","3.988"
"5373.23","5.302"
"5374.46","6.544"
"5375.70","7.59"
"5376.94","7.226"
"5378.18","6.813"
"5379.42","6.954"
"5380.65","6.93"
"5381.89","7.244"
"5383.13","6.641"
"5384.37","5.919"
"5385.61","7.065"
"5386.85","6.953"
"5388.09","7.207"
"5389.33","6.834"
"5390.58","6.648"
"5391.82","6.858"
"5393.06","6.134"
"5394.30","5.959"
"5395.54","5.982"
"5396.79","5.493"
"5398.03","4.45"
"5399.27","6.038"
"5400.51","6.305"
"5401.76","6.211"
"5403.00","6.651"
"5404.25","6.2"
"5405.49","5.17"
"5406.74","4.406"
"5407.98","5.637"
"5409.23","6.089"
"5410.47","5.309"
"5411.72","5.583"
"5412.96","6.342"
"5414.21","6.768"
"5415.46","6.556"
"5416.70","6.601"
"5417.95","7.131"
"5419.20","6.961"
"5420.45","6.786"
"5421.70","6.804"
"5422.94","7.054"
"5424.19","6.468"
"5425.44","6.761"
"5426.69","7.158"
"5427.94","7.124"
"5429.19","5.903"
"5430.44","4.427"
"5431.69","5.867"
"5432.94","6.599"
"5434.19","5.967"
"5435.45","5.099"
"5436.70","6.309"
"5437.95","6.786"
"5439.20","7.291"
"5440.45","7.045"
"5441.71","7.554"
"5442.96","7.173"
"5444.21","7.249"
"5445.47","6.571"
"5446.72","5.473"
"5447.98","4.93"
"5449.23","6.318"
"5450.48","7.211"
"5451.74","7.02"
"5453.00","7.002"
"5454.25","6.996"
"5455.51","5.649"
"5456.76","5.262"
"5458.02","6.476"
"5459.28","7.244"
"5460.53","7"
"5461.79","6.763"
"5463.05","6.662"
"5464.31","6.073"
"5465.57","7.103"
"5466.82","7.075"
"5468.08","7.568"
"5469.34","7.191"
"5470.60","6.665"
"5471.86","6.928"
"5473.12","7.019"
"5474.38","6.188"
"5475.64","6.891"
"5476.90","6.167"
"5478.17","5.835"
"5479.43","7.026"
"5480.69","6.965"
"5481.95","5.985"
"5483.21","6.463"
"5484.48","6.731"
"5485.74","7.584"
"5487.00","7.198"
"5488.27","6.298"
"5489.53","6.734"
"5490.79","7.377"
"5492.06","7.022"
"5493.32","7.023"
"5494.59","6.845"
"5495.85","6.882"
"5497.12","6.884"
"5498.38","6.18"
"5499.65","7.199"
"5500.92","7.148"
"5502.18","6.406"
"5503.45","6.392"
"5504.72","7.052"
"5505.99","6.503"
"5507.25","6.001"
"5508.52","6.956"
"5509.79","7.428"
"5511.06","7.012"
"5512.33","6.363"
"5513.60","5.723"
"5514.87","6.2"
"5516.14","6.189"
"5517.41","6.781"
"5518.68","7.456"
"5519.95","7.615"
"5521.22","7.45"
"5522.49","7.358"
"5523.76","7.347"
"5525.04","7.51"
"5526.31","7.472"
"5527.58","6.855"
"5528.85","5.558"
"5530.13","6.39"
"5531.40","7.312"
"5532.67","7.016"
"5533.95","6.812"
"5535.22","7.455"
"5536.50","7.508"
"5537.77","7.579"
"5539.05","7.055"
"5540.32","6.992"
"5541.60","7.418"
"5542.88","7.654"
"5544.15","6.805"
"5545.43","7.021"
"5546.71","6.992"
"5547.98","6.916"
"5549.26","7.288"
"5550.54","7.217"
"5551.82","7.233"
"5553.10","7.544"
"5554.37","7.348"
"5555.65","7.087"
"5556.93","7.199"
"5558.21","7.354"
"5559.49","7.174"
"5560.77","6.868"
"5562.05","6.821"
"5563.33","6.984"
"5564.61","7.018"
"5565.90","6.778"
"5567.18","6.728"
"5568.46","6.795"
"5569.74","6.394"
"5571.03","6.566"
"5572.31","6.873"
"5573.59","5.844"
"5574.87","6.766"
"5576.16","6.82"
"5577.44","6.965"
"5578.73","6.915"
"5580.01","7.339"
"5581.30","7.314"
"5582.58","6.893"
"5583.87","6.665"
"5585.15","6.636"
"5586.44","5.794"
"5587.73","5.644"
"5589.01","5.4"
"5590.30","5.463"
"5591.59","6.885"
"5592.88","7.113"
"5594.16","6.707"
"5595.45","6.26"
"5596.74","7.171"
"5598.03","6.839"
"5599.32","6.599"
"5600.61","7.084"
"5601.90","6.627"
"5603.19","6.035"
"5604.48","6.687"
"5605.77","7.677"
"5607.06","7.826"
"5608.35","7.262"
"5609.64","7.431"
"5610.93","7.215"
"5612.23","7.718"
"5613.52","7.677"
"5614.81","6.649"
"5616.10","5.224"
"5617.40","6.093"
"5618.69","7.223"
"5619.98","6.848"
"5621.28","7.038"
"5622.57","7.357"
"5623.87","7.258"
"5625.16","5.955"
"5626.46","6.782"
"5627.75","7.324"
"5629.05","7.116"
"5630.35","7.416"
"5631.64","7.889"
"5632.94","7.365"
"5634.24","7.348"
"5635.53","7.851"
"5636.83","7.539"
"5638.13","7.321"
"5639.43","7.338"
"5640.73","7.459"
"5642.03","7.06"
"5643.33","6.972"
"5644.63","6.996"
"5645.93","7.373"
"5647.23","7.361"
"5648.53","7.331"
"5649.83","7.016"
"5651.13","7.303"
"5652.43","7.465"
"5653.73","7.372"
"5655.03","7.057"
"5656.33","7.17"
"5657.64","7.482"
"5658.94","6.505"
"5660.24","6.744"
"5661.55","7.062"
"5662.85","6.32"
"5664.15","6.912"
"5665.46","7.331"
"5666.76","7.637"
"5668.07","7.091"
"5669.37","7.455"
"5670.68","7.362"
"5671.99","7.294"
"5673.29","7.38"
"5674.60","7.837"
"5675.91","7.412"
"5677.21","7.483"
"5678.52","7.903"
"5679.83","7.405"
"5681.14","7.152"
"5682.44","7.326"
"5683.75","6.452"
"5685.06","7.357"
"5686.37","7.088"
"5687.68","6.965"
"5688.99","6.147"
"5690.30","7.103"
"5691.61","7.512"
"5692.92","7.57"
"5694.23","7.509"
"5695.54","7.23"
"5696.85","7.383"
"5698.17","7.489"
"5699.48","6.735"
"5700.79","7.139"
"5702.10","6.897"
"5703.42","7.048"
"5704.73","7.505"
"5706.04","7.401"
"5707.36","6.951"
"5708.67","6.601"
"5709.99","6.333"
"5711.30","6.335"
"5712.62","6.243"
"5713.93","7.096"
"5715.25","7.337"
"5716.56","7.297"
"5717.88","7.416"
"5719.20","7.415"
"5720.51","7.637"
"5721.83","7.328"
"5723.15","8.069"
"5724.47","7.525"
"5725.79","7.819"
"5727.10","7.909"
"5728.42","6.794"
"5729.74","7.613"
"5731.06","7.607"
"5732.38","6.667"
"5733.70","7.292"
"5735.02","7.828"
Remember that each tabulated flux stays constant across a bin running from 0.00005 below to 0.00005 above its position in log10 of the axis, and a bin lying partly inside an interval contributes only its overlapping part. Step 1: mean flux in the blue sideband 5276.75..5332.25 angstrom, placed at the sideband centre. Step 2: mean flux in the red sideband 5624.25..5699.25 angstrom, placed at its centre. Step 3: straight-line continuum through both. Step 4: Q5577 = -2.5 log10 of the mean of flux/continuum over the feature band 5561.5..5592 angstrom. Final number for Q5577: 0.07 mag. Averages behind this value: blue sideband 6.31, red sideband 7.23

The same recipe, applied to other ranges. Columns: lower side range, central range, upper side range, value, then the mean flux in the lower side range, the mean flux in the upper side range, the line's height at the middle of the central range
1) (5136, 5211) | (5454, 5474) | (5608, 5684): -0.13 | 4.07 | 7.19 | 5.98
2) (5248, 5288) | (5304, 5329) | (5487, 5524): -0.10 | 5.69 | 6.82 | 5.92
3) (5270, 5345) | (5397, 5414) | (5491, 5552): 0.14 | 6.19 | 6.95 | 6.54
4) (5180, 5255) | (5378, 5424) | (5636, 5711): -0.07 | 5.14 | 7.18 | 5.96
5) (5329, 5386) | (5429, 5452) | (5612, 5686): 0.04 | 6.4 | 7.18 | 6.62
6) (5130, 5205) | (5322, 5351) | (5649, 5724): -0.14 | 4.22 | 7.18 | 5.18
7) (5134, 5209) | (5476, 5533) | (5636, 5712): -0.11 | 4.11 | 7.17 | 6.14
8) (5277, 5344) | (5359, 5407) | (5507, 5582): 0.03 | 6.3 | 6.98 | 6.51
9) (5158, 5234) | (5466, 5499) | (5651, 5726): -0.13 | 4.44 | 7.19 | 6.04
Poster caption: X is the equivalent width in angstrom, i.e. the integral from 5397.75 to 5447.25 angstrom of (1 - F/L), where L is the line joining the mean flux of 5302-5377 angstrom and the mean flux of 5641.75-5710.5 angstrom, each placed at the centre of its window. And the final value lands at 1.95 angstrom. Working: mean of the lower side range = 6.37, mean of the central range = 6.31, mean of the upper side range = 7.17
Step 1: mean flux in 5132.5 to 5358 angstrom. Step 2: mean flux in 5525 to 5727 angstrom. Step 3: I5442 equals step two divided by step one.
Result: 1.31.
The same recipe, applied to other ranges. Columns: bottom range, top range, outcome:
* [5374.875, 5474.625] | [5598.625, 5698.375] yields 1.10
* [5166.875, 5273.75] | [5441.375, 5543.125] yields 1.39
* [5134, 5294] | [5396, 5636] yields 1.34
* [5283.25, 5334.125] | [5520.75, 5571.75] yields 1.12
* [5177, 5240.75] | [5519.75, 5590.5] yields 1.43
